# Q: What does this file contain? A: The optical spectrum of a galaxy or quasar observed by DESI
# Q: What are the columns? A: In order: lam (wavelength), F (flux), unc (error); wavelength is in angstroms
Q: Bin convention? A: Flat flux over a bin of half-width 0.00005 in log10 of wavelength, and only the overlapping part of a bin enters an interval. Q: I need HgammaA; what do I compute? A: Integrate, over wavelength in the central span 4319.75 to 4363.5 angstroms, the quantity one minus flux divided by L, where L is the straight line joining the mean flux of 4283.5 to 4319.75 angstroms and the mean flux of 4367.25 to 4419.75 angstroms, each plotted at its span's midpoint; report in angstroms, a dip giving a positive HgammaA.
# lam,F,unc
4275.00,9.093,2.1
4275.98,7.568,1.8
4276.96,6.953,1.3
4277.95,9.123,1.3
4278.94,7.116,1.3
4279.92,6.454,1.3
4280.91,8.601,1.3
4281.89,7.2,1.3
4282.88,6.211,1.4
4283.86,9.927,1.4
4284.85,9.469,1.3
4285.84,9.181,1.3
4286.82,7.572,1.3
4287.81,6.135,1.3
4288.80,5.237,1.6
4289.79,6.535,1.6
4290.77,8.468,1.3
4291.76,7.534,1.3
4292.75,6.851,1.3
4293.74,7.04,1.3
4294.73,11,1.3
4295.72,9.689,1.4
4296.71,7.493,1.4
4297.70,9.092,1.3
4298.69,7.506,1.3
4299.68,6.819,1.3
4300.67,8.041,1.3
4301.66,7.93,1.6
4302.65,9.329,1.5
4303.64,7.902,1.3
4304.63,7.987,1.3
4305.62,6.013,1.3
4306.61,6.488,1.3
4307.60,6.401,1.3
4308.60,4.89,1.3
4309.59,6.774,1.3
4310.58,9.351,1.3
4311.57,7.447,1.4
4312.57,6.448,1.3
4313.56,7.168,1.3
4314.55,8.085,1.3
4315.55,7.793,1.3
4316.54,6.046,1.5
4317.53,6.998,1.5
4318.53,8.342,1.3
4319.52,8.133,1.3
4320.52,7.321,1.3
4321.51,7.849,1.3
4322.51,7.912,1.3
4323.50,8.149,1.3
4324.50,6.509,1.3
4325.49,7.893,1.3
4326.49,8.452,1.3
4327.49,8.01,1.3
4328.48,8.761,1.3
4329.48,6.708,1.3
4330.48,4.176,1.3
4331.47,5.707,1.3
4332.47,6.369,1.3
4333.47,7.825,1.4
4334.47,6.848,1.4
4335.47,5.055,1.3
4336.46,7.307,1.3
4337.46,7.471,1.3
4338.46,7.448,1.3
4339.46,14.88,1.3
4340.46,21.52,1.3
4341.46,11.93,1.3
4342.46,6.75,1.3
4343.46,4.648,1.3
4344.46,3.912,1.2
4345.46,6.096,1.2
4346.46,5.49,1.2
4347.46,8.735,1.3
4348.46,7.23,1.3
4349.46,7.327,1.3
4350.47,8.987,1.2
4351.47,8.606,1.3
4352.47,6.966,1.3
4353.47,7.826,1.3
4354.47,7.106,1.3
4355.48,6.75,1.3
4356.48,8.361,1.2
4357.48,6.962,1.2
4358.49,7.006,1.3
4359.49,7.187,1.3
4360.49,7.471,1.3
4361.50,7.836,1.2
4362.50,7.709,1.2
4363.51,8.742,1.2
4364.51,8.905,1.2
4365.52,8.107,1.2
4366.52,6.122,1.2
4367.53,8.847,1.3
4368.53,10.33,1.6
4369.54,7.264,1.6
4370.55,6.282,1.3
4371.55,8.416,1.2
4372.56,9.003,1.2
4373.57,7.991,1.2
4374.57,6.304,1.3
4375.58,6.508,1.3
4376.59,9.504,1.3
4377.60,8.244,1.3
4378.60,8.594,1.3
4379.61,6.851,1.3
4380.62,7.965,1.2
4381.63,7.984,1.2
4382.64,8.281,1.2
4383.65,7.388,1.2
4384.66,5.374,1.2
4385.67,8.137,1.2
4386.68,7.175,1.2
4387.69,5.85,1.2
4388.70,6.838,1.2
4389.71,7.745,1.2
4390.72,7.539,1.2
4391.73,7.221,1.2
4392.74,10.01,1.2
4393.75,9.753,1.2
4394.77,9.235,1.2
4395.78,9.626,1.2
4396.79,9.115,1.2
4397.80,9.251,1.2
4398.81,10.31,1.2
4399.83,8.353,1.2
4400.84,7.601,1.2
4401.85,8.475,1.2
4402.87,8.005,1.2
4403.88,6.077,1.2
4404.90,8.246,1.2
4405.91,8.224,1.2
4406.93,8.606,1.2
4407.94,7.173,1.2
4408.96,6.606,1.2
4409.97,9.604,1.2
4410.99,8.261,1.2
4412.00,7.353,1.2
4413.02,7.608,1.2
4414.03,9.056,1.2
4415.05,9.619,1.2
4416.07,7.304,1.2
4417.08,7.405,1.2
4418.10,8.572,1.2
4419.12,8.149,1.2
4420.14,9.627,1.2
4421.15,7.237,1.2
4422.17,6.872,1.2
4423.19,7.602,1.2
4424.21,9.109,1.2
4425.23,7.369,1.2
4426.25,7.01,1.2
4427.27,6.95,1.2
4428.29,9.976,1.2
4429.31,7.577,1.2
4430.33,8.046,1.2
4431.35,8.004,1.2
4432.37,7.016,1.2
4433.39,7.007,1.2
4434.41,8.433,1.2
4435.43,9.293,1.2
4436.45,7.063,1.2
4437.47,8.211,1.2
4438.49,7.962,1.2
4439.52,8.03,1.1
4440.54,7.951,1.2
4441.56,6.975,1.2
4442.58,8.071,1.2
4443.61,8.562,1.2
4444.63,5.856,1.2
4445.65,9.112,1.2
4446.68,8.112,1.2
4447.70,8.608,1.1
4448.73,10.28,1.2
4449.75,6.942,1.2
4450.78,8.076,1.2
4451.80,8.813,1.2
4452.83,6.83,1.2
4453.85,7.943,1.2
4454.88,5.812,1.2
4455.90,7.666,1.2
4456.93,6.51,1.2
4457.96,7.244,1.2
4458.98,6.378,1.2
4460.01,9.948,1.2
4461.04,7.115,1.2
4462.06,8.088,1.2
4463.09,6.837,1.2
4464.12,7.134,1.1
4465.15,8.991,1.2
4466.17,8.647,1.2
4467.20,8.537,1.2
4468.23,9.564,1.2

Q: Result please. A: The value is 0.4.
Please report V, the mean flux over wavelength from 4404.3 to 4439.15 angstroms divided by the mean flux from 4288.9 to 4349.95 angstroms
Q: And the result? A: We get 1.04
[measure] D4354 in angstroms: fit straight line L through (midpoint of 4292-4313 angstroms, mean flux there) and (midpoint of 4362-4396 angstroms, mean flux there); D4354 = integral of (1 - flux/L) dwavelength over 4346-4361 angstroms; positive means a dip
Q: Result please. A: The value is 0.7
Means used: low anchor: 7.64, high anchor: 7.92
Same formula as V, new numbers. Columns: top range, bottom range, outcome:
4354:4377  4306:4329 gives 1.04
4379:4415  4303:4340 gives 1.09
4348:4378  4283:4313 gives 1.02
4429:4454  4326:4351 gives 1.01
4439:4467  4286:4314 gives 1.04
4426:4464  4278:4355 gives 1.01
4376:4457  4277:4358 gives 1.04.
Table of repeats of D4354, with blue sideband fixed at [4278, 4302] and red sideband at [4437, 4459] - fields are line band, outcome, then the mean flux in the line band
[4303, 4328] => 1.3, 7.39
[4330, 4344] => -1.1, 8.42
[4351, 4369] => -0.1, 7.82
